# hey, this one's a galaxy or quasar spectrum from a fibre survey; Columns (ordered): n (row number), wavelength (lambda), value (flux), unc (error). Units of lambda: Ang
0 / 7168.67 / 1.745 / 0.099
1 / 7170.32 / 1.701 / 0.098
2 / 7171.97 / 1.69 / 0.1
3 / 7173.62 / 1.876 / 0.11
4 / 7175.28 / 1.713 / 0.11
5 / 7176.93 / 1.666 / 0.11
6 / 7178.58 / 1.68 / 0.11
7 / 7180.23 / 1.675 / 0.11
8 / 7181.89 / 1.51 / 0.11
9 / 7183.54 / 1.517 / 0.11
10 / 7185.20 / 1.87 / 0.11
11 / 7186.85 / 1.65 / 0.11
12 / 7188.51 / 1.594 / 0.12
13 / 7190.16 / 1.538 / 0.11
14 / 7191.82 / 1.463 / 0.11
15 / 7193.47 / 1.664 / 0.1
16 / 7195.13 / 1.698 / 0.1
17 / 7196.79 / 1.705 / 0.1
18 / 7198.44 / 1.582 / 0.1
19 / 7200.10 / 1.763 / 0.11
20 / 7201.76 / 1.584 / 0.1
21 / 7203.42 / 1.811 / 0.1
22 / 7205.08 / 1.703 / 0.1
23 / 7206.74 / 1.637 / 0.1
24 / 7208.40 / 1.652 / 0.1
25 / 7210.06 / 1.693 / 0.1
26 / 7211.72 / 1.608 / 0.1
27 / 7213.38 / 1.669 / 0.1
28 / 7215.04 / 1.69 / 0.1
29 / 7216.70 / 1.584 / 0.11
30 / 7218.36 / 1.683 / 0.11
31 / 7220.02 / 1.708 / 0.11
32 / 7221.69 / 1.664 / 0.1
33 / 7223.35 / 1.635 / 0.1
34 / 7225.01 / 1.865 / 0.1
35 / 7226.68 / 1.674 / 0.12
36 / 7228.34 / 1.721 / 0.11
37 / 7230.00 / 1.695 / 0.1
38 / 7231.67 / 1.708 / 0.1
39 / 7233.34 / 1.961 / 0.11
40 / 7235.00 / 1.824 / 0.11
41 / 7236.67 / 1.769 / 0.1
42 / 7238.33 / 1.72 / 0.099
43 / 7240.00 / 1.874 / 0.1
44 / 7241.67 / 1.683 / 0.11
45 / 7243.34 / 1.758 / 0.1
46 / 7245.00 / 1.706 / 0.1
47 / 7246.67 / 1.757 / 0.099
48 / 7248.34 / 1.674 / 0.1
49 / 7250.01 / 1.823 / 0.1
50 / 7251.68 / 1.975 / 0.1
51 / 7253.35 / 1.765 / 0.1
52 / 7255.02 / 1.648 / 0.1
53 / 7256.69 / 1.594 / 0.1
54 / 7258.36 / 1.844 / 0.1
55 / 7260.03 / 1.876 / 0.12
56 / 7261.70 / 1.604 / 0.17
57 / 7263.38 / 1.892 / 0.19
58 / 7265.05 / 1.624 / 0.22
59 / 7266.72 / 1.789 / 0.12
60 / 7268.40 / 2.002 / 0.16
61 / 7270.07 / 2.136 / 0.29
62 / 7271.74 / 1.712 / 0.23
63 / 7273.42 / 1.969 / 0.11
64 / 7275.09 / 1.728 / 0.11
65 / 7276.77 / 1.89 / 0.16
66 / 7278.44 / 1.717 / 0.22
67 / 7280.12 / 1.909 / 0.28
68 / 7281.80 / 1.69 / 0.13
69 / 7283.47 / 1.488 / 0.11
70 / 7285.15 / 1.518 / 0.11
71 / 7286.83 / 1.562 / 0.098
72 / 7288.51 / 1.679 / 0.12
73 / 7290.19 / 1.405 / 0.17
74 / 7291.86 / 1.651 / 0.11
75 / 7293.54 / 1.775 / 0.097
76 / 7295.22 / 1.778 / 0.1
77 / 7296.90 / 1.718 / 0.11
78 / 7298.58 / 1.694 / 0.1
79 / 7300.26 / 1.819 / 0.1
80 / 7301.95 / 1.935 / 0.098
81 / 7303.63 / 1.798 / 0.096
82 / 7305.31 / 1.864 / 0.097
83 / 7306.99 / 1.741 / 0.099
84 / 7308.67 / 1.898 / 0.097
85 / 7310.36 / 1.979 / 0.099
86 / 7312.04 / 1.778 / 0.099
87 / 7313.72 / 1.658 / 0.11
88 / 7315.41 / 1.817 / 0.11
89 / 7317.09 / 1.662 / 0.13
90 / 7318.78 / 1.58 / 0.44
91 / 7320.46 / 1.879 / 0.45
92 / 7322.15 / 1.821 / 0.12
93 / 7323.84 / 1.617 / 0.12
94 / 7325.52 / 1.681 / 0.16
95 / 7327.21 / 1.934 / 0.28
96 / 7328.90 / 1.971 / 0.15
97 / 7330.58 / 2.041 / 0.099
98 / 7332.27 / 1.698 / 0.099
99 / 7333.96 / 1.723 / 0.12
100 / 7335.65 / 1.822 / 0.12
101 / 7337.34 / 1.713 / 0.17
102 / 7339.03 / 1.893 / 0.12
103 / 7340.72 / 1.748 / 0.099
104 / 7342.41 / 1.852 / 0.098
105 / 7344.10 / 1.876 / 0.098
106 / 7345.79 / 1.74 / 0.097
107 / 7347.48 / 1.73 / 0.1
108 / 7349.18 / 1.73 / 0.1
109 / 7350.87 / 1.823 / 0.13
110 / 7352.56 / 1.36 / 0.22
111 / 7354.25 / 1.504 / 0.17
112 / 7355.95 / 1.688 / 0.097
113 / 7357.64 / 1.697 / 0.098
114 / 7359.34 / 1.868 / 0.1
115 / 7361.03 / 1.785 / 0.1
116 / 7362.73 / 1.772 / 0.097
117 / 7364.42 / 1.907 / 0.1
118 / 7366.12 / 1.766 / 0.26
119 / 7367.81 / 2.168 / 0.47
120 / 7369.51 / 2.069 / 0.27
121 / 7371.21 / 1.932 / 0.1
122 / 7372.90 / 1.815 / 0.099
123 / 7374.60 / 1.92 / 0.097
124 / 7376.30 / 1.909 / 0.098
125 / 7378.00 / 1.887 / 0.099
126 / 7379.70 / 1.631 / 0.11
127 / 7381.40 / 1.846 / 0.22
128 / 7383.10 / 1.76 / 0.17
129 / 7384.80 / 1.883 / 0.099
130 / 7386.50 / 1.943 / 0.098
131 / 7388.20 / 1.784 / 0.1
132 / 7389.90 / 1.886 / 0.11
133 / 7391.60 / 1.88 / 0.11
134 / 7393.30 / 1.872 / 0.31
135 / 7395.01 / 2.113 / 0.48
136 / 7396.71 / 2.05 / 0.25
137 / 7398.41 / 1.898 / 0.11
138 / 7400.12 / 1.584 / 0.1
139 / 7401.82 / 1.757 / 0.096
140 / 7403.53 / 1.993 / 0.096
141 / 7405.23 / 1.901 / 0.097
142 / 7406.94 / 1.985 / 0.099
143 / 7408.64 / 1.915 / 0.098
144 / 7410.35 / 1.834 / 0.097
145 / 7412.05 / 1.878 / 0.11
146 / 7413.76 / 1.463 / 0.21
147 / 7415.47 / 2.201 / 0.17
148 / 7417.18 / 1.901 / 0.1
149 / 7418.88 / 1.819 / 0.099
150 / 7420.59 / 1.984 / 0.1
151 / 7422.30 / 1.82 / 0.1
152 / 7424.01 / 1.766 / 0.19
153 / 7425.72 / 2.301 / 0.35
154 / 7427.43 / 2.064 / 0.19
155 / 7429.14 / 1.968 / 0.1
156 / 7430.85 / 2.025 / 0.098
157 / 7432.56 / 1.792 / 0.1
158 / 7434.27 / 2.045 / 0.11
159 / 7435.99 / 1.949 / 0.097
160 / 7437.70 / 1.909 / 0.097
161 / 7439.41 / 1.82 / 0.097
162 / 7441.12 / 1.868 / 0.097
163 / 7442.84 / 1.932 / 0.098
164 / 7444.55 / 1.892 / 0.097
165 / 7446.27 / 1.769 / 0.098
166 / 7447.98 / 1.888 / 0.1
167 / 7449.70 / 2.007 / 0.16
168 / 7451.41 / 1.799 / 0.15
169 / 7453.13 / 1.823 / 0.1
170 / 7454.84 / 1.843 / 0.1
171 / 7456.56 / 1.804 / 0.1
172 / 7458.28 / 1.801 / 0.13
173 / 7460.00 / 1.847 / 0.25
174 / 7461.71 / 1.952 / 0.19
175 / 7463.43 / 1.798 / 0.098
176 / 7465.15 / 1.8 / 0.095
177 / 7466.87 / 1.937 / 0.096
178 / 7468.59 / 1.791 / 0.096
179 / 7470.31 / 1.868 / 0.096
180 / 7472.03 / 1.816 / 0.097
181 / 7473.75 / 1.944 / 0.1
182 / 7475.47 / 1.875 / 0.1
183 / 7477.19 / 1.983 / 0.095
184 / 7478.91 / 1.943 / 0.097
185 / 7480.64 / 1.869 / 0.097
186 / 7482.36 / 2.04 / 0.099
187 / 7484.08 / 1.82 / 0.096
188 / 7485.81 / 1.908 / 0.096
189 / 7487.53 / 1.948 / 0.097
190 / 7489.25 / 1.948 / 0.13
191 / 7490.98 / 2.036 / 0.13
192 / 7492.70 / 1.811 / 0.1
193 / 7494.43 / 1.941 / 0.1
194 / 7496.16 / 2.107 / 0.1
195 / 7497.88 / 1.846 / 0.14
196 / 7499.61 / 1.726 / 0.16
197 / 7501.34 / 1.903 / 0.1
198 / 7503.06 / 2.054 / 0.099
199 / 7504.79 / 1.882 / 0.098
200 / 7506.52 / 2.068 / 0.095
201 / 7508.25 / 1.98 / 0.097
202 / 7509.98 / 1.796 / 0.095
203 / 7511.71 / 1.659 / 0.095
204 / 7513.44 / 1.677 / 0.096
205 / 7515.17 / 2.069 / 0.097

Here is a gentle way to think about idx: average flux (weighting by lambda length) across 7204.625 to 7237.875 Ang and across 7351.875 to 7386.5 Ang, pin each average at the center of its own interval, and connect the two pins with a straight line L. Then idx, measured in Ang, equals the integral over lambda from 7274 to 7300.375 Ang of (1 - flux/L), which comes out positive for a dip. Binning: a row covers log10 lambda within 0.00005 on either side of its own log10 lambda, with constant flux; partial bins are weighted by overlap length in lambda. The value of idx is 1.0 Ang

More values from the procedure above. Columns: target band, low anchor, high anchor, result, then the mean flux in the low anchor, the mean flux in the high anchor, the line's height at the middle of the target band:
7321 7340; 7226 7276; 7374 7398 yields 0.3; 1.78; 1.88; 1.84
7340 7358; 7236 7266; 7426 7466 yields 1.2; 1.76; 1.89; 1.82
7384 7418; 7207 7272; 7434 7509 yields -0.6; 1.75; 1.9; 1.85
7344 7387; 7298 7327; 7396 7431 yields 1.0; 1.78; 1.91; 1.85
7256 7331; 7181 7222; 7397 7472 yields -1.2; 1.65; 1.88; 1.74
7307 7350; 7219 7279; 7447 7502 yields 0.6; 1.78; 1.89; 1.82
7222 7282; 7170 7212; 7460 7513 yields -2.5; 1.66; 1.9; 1.71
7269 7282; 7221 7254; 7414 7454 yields -0.4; 1.76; 1.92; 1.79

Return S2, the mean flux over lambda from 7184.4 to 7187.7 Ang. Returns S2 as 1.76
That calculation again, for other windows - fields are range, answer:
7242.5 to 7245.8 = 1.74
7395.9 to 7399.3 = 1.97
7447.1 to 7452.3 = 1.9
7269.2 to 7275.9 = 1.89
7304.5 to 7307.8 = 1.8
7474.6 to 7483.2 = 1.94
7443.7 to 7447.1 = 1.83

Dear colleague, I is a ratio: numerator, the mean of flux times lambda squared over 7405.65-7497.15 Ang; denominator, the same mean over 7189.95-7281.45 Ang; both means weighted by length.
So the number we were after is 1.2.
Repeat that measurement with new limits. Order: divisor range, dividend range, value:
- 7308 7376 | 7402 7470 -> 1.08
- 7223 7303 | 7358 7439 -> 1.12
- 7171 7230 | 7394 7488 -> 1.21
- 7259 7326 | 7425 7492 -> 1.13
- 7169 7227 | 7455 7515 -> 1.22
